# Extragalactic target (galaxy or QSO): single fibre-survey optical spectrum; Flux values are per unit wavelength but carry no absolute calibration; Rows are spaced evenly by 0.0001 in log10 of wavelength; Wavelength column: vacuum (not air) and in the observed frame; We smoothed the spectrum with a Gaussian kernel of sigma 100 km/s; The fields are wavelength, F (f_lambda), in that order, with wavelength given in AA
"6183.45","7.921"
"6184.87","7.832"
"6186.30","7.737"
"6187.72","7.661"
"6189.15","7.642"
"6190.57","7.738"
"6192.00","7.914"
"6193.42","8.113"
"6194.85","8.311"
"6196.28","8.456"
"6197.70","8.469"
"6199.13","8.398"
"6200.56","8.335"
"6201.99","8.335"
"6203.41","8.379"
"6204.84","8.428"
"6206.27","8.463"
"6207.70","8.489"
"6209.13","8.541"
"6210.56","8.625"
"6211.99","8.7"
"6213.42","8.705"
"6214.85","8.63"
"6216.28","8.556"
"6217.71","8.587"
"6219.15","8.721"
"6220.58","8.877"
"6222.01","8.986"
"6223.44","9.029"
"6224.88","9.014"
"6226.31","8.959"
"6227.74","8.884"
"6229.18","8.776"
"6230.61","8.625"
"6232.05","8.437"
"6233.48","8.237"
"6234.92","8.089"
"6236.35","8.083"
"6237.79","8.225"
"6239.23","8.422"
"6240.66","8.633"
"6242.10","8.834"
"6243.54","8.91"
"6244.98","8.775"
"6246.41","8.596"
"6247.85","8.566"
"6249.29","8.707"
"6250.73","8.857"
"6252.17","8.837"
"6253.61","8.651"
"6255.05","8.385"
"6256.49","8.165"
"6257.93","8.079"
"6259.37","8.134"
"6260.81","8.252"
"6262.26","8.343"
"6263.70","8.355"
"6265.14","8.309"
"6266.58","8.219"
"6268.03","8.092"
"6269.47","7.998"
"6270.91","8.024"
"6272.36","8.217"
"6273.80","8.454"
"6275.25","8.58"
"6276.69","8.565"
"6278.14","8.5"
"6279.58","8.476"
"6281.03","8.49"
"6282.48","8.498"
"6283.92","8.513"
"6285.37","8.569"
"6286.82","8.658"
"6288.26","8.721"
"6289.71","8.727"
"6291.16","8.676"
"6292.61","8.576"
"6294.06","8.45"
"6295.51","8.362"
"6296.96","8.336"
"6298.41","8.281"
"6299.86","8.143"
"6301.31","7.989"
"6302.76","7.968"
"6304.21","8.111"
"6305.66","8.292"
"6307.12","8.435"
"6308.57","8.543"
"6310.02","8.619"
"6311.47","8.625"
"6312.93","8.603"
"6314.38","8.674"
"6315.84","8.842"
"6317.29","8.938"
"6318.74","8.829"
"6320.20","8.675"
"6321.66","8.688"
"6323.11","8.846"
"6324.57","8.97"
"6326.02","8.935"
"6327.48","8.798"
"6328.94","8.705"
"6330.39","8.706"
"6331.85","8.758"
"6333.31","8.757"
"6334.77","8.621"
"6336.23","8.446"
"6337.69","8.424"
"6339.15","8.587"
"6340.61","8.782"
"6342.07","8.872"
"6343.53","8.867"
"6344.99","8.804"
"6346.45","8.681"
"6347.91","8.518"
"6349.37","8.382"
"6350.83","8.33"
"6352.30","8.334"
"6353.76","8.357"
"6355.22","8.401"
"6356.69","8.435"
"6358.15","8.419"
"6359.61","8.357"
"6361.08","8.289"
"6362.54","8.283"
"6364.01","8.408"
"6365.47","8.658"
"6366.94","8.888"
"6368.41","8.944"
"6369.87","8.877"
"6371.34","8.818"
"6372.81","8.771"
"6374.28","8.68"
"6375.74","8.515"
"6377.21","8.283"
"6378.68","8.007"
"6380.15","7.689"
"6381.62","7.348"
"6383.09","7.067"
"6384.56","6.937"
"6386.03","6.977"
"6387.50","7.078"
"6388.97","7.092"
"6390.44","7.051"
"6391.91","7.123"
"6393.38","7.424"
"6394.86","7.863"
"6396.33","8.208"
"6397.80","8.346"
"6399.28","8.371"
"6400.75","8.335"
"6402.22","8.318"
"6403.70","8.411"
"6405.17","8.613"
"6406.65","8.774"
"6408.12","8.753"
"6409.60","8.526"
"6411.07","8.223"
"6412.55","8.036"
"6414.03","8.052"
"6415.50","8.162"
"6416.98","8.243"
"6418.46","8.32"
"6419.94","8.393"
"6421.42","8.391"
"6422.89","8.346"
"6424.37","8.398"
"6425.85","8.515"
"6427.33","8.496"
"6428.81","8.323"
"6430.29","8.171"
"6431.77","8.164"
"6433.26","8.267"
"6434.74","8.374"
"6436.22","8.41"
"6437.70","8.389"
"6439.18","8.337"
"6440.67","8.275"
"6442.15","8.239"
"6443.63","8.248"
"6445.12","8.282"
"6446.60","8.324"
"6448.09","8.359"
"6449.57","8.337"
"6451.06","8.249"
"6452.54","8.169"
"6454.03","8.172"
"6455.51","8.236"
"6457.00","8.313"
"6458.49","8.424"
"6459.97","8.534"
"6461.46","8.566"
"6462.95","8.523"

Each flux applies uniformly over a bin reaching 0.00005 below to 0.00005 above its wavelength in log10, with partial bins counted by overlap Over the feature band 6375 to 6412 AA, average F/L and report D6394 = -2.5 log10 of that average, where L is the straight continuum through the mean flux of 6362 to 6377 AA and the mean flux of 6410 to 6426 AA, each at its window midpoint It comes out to 0.08 mag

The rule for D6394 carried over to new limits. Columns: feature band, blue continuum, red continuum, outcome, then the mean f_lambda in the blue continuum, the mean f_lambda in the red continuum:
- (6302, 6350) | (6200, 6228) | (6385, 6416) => -0.05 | 8.66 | 7.98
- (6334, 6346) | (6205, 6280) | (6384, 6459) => -0.04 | 8.52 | 8.16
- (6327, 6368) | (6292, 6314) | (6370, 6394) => -0.08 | 8.36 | 7.71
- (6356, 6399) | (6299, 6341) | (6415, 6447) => 0.06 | 8.59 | 8.32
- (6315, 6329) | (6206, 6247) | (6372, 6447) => -0.06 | 8.64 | 8.12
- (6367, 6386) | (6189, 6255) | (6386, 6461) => 0.02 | 8.54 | 8.2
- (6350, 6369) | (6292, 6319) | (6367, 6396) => -0.06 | 8.45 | 7.85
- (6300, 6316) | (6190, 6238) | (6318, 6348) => 0.04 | 8.51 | 8.73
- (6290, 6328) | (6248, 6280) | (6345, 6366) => -0.02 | 8.38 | 8.43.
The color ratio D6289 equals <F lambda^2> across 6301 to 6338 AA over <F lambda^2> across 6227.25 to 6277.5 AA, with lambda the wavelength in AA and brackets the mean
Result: 1.0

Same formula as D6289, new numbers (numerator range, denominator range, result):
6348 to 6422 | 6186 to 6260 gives 1.01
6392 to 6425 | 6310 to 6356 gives 0.98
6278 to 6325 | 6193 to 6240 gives 1.03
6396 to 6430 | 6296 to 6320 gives 1.02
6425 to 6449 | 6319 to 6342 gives 0.99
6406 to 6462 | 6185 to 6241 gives 1.06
